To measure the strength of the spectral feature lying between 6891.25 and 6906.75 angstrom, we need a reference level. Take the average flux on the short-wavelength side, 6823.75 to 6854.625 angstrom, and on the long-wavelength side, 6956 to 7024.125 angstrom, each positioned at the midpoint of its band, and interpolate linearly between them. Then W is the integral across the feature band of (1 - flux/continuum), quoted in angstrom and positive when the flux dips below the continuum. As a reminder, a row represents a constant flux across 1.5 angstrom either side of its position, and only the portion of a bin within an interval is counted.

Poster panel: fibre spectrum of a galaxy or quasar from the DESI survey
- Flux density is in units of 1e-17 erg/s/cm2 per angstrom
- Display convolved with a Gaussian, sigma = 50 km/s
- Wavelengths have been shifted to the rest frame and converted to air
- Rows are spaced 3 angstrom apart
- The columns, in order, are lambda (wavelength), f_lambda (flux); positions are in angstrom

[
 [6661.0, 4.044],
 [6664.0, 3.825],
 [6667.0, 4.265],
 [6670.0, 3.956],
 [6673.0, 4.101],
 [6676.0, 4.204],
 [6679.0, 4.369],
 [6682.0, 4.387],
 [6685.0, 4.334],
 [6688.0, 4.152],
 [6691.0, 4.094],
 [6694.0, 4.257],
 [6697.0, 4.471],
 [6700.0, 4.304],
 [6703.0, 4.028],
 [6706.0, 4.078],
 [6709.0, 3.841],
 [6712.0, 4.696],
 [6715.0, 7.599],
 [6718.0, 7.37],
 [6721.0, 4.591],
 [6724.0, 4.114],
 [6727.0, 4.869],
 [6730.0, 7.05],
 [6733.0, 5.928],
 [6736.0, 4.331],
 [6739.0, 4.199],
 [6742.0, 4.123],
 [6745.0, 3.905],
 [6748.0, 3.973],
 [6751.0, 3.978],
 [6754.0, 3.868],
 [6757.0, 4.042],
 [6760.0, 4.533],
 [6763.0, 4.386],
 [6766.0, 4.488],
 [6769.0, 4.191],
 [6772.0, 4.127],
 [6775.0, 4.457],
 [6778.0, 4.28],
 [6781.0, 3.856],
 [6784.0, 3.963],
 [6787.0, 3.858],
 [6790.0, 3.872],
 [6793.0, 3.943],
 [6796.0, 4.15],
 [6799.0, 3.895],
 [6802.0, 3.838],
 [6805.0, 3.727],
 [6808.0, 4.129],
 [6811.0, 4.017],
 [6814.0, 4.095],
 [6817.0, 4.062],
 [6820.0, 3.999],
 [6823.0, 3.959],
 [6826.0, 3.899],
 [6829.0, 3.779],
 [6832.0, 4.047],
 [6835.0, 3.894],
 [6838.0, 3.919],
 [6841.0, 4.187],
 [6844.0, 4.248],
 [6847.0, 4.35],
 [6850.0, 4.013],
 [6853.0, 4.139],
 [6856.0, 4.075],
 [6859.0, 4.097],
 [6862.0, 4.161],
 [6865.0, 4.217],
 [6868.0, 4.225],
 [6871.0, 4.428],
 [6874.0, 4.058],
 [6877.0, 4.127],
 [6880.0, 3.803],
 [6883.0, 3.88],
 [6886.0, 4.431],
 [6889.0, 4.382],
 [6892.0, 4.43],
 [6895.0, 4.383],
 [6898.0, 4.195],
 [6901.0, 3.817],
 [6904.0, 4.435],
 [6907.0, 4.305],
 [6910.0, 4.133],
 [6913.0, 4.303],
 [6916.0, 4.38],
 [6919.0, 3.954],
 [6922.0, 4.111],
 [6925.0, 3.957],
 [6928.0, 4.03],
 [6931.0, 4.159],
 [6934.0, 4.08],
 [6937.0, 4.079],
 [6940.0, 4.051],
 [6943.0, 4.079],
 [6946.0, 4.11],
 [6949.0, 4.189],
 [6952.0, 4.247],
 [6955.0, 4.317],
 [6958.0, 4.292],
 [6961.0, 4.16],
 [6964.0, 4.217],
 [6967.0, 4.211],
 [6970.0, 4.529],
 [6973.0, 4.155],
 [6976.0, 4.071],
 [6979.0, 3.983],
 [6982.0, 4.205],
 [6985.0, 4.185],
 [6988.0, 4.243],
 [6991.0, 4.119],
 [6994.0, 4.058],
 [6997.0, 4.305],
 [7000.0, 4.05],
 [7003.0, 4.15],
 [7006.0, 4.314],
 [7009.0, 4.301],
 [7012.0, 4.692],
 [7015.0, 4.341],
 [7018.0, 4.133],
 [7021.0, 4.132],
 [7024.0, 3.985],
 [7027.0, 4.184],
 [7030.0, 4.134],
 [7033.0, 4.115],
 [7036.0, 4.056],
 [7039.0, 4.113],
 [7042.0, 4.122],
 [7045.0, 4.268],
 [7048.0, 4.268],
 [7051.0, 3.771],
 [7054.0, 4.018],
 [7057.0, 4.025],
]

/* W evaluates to -0.5 angstrom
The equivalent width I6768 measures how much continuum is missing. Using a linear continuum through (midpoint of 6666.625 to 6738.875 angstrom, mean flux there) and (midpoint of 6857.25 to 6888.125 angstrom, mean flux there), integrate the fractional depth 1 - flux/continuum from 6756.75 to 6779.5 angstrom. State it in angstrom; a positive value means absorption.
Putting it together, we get 0.9 angstrom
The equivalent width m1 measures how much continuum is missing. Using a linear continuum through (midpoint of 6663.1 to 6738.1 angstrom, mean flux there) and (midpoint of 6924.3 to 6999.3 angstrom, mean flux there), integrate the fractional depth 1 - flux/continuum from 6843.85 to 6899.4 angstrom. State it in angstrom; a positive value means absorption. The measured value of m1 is 2.0 angstrom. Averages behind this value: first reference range 4.69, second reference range 4.16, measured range 4.19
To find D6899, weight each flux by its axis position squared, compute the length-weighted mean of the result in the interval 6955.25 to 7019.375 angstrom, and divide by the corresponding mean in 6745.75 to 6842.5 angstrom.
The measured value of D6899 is 1.1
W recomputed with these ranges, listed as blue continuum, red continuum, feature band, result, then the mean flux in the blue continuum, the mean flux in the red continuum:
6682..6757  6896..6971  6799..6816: 1.90 angstrom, 4.65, 4.17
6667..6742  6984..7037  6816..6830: 1.75 angstrom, 4.7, 4.2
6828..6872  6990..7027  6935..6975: -0.16 angstrom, 4.12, 4.22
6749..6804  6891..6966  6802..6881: 1.27 angstrom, 4.09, 4.18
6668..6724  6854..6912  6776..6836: 5.30 angstrom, 4.59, 4.19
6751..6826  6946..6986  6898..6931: 0.17 angstrom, 4.07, 4.21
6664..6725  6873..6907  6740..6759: 1.89 angstrom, 4.55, 4.18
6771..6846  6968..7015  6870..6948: -0.52 angstrom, 4.01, 4.23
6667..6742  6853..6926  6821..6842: 1.90 angstrom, 4.7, 4.18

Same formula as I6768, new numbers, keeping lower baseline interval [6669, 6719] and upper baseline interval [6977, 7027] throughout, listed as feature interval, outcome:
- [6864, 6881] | 0.8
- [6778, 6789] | 1.3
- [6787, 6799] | 1.3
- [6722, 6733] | -2.1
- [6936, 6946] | 0.5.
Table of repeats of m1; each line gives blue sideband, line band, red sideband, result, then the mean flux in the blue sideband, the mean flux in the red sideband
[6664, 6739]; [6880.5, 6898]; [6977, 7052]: 0.5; 4.7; 4.17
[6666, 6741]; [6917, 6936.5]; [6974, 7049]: 1.2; 4.7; 4.18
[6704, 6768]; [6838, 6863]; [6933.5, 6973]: 1.8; 4.75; 4.2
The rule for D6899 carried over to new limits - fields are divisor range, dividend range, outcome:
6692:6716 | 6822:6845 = 0.90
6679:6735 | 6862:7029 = 0.92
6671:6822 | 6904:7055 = 1.02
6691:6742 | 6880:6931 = 0.90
